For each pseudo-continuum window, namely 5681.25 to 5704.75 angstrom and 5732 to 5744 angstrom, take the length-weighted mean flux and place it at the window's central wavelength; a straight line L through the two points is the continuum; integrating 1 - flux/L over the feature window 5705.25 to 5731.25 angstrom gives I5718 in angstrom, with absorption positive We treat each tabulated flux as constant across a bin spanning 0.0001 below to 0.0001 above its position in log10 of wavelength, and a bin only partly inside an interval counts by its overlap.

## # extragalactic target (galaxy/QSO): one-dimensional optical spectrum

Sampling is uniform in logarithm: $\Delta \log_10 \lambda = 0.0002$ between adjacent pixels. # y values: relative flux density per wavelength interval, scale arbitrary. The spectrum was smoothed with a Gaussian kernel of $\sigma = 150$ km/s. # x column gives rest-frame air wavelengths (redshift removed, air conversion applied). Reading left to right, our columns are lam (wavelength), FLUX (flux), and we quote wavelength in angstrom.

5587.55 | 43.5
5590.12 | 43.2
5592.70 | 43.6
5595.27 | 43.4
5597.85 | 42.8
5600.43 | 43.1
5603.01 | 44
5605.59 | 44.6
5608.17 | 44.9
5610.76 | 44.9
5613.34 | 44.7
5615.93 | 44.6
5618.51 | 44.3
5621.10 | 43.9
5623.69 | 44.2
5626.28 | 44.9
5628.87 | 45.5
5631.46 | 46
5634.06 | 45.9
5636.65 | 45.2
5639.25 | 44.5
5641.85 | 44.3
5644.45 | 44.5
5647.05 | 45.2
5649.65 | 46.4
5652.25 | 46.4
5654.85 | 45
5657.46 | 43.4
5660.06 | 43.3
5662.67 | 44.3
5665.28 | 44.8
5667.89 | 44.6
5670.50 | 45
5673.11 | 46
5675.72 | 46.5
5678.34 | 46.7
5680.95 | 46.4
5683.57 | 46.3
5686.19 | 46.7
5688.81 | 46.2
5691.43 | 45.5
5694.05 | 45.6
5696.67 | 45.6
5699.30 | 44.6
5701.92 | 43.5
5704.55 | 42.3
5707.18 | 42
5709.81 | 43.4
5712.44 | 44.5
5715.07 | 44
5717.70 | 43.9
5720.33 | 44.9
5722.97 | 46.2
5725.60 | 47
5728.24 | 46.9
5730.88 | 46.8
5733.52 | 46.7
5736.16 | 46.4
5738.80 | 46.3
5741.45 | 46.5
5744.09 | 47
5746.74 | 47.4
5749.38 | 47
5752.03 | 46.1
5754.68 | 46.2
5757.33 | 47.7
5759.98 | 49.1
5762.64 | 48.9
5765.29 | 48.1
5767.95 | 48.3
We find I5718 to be 0.7 angstrom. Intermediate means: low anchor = 45.3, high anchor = 46.5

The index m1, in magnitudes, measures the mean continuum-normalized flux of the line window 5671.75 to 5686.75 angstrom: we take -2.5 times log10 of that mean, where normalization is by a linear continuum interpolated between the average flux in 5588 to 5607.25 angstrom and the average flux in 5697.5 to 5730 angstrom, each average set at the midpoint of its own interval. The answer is -0.05 mag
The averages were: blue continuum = 43.6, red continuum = 44.5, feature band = 46.4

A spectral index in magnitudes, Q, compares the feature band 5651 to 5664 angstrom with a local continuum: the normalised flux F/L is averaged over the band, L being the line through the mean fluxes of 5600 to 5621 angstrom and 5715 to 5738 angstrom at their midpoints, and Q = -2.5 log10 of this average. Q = 0.014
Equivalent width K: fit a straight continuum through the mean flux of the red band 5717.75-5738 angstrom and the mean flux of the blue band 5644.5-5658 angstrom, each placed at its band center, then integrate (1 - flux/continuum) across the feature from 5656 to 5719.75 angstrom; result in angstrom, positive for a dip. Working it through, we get 1.4 angstrom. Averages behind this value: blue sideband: 45.3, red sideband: 46.3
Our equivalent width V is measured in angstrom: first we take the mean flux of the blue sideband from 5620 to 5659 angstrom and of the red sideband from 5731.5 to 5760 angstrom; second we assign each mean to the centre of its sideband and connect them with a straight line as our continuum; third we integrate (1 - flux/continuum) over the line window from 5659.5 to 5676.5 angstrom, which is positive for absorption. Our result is 0.2 angstrom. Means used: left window 45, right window 46.9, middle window 45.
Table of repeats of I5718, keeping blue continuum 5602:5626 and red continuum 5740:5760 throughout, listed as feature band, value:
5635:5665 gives 0.2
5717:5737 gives 0.2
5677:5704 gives 0.2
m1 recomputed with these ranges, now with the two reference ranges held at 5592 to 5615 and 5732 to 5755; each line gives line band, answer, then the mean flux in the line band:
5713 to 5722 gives 0.043 mag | 44.4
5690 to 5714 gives 0.042 mag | 44.1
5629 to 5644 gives -0.012 mag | 45.1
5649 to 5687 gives -0.005 mag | 45.4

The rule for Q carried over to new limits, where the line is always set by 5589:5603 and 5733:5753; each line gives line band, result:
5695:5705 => 0.036 mag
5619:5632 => -0.021 mag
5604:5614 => -0.029 mag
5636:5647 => -0.007 mag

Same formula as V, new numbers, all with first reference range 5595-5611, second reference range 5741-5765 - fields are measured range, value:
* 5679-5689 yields -0.1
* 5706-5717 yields 0.7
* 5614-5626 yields 0.0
